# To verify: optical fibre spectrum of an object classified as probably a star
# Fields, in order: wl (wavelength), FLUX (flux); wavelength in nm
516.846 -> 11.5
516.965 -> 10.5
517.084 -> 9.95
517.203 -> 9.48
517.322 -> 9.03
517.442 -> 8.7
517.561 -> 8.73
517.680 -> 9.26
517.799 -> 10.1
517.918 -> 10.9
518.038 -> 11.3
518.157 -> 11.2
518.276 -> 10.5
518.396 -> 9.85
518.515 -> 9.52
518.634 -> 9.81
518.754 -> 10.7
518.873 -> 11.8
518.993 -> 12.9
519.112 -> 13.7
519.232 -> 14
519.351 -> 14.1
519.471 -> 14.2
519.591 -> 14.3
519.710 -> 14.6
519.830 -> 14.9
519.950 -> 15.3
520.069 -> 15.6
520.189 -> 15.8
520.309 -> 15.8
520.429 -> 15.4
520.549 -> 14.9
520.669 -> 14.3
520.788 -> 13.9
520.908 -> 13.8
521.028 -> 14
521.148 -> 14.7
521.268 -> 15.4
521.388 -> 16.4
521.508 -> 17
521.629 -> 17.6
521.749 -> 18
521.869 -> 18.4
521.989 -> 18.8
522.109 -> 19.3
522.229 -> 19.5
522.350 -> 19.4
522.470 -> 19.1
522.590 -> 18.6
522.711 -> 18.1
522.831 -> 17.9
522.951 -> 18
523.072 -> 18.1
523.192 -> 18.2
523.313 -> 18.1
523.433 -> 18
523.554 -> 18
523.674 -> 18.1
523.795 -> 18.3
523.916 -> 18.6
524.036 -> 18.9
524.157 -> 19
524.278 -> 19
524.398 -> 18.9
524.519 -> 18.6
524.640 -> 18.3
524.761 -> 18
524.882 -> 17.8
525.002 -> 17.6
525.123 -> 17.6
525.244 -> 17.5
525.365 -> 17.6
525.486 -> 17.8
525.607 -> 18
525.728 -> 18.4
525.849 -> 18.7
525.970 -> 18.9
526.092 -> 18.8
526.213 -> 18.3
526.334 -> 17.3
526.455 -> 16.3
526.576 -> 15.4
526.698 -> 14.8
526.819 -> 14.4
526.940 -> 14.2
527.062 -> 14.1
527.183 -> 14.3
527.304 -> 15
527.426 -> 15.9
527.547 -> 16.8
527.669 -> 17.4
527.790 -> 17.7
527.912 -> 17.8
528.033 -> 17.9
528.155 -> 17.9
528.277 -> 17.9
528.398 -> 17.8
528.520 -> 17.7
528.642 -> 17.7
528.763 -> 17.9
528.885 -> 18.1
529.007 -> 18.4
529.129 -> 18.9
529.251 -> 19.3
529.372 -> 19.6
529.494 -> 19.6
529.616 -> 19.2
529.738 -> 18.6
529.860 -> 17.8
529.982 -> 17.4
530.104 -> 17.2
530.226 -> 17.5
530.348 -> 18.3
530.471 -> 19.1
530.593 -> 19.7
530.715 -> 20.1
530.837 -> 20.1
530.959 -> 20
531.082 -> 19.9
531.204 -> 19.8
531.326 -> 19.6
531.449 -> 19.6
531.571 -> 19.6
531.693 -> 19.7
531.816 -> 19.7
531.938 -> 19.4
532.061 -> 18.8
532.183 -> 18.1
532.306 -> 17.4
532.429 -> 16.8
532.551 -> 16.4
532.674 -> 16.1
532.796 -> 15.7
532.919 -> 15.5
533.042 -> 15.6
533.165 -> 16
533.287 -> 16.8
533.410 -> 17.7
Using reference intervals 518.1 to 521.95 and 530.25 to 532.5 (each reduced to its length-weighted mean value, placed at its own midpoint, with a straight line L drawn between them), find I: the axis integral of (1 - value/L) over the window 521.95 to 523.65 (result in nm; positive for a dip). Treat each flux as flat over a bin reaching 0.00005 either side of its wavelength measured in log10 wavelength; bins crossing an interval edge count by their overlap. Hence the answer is -0.34 nm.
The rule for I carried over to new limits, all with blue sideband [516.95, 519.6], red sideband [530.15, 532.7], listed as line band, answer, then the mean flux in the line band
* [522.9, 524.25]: -0.39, 18.3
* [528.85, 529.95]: -0.07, 18.8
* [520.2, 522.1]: -0.48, 16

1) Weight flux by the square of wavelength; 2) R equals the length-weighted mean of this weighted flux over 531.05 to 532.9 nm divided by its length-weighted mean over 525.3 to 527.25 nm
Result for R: 1.12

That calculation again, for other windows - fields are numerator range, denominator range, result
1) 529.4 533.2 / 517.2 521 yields 1.54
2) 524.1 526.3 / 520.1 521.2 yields 1.26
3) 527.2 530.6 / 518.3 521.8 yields 1.31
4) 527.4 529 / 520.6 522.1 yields 1.12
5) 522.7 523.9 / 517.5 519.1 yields 1.74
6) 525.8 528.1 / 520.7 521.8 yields 1.08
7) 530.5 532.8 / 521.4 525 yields 1.06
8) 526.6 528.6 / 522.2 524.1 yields 0.90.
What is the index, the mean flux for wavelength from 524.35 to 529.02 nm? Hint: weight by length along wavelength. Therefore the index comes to 17.3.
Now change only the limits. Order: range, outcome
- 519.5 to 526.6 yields 17.3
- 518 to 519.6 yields 11.9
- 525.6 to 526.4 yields 18.3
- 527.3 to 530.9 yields 18.2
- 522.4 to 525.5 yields 18.2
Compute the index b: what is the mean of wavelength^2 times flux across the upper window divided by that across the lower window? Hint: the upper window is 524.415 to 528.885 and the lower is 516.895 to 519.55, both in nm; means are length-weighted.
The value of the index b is 1.6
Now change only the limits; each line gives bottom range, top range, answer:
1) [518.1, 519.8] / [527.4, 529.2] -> 1.50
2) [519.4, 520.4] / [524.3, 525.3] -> 1.22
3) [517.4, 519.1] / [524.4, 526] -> 1.77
